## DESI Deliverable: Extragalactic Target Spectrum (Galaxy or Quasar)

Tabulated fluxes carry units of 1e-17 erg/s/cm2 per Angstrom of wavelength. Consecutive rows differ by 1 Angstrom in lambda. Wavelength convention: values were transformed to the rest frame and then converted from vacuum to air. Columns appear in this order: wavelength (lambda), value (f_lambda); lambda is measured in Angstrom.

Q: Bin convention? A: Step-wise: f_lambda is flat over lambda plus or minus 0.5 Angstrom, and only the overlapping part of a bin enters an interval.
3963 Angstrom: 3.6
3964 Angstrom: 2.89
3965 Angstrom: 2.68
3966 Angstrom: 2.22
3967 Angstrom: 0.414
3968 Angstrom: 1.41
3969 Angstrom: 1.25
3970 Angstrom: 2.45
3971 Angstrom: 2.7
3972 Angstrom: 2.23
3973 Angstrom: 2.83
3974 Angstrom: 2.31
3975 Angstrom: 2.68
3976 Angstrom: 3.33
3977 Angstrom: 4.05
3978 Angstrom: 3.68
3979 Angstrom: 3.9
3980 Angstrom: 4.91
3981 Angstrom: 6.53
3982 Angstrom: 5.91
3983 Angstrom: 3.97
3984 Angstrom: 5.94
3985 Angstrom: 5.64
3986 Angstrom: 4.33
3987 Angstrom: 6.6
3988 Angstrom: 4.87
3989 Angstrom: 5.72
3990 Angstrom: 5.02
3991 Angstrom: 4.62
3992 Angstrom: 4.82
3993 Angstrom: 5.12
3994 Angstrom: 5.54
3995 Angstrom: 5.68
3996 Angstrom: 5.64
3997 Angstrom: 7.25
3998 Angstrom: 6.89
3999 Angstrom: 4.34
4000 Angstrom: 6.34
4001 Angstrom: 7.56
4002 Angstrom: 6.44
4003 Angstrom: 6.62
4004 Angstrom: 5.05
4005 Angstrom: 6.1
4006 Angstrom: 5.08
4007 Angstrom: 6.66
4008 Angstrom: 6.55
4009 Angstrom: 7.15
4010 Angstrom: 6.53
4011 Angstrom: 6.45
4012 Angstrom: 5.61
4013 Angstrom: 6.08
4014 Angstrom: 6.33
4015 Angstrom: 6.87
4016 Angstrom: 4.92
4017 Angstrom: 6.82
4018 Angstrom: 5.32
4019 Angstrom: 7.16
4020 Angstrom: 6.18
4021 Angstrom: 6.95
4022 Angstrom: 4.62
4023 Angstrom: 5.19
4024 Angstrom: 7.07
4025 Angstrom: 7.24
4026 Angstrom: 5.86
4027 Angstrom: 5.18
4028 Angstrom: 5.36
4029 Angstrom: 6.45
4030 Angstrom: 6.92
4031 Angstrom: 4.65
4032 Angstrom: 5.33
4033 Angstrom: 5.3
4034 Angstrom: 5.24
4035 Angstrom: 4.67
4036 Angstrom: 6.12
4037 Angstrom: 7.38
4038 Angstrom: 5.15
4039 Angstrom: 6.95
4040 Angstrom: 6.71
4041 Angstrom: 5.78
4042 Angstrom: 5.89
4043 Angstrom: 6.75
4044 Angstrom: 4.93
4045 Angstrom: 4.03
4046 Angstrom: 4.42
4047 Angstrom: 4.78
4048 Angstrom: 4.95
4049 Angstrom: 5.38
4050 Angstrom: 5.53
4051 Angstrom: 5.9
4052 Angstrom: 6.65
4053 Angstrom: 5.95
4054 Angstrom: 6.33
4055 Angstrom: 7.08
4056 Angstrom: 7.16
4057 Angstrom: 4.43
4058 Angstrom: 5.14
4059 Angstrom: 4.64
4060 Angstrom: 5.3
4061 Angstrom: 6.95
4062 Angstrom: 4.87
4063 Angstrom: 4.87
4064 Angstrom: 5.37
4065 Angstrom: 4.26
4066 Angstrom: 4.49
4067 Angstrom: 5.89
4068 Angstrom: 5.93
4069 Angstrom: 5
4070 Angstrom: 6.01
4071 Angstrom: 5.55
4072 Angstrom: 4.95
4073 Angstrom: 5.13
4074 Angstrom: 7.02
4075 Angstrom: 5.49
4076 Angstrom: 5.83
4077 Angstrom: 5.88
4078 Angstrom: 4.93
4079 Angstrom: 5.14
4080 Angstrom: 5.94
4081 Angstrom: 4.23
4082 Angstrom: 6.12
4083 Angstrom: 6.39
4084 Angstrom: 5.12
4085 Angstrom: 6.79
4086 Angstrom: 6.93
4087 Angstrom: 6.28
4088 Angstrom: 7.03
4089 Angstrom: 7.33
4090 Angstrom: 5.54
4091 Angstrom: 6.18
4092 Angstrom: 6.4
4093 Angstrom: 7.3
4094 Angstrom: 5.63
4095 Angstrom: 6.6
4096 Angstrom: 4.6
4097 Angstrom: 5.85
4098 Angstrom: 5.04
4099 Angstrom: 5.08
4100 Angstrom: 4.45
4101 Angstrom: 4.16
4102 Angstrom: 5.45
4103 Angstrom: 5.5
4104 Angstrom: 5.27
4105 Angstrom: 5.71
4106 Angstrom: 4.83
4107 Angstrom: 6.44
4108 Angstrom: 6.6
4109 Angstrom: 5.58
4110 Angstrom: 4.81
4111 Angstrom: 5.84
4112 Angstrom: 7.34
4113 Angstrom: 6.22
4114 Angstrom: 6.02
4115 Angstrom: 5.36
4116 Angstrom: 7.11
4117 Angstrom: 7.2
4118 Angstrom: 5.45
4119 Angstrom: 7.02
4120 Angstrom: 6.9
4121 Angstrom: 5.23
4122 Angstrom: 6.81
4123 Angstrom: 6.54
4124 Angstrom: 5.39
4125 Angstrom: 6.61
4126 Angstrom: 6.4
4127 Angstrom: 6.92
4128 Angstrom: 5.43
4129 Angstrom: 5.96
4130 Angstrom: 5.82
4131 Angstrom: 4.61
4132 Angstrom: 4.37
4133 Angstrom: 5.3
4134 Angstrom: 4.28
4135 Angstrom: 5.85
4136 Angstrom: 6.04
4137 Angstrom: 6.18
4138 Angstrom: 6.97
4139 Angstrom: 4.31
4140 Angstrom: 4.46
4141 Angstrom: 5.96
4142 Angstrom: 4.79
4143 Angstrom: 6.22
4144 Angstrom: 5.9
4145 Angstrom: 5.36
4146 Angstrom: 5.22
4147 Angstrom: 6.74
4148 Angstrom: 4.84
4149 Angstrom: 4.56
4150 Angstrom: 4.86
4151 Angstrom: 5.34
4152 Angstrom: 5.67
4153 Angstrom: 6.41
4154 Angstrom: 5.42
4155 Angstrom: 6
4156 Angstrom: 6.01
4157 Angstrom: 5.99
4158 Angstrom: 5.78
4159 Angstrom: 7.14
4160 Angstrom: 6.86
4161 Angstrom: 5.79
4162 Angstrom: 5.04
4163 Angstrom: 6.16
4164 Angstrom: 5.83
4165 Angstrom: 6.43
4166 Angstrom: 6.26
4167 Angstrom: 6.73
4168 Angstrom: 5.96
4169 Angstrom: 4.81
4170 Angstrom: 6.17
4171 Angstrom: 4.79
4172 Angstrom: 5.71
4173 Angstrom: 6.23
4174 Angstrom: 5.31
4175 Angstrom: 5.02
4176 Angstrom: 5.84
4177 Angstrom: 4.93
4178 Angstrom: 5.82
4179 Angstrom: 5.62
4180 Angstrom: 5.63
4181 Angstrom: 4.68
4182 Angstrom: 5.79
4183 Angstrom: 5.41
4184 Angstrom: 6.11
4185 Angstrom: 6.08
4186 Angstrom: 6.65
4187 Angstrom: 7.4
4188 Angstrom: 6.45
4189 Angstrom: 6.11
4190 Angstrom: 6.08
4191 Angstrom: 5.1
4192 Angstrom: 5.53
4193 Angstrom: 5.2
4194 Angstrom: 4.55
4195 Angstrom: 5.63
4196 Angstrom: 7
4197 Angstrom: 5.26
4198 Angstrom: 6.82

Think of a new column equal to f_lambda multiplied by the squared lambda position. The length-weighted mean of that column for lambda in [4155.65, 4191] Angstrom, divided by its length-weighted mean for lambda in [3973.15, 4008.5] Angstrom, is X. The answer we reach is 1.2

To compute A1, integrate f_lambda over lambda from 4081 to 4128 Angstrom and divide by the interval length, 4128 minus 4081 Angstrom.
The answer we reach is 6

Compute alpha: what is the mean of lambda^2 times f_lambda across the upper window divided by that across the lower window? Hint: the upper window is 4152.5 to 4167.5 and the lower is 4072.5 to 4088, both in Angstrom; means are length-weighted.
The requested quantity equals 1.1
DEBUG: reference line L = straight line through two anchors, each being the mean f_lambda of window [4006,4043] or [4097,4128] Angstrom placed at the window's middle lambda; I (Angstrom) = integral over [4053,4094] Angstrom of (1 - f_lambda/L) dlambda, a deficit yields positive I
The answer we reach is 1.3 Angstrom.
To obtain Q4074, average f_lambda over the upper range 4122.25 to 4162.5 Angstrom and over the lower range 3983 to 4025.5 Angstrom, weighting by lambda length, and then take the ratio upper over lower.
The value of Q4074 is 0.96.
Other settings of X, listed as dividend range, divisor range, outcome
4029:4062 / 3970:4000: 1.24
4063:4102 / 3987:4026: 0.98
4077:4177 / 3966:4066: 1.15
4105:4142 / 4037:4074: 1.09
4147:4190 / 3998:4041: 1.03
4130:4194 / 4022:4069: 1.07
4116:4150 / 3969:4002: 1.30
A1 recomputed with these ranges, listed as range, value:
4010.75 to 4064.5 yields 5.8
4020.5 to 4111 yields 5.69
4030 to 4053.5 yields 5.61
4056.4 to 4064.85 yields 5.18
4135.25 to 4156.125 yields 5.58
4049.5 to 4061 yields 5.88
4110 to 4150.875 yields 5.79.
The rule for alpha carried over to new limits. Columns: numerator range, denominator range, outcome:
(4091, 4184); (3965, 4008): 1.33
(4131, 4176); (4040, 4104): 1.04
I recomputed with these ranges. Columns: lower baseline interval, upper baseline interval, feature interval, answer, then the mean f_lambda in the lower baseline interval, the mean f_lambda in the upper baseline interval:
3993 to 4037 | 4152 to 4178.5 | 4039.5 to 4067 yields 2.2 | 6.04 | 5.86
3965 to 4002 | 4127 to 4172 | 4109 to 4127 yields -2.7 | 4.41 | 5.67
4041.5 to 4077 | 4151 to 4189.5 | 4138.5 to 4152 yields 1.2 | 5.52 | 5.89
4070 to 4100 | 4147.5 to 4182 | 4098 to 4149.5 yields 0.6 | 5.85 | 5.7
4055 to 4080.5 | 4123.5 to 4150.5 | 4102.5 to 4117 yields -1.1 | 5.48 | 5.53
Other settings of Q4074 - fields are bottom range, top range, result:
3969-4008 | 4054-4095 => 1.17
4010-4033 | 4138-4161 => 0.94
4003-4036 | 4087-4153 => 0.97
